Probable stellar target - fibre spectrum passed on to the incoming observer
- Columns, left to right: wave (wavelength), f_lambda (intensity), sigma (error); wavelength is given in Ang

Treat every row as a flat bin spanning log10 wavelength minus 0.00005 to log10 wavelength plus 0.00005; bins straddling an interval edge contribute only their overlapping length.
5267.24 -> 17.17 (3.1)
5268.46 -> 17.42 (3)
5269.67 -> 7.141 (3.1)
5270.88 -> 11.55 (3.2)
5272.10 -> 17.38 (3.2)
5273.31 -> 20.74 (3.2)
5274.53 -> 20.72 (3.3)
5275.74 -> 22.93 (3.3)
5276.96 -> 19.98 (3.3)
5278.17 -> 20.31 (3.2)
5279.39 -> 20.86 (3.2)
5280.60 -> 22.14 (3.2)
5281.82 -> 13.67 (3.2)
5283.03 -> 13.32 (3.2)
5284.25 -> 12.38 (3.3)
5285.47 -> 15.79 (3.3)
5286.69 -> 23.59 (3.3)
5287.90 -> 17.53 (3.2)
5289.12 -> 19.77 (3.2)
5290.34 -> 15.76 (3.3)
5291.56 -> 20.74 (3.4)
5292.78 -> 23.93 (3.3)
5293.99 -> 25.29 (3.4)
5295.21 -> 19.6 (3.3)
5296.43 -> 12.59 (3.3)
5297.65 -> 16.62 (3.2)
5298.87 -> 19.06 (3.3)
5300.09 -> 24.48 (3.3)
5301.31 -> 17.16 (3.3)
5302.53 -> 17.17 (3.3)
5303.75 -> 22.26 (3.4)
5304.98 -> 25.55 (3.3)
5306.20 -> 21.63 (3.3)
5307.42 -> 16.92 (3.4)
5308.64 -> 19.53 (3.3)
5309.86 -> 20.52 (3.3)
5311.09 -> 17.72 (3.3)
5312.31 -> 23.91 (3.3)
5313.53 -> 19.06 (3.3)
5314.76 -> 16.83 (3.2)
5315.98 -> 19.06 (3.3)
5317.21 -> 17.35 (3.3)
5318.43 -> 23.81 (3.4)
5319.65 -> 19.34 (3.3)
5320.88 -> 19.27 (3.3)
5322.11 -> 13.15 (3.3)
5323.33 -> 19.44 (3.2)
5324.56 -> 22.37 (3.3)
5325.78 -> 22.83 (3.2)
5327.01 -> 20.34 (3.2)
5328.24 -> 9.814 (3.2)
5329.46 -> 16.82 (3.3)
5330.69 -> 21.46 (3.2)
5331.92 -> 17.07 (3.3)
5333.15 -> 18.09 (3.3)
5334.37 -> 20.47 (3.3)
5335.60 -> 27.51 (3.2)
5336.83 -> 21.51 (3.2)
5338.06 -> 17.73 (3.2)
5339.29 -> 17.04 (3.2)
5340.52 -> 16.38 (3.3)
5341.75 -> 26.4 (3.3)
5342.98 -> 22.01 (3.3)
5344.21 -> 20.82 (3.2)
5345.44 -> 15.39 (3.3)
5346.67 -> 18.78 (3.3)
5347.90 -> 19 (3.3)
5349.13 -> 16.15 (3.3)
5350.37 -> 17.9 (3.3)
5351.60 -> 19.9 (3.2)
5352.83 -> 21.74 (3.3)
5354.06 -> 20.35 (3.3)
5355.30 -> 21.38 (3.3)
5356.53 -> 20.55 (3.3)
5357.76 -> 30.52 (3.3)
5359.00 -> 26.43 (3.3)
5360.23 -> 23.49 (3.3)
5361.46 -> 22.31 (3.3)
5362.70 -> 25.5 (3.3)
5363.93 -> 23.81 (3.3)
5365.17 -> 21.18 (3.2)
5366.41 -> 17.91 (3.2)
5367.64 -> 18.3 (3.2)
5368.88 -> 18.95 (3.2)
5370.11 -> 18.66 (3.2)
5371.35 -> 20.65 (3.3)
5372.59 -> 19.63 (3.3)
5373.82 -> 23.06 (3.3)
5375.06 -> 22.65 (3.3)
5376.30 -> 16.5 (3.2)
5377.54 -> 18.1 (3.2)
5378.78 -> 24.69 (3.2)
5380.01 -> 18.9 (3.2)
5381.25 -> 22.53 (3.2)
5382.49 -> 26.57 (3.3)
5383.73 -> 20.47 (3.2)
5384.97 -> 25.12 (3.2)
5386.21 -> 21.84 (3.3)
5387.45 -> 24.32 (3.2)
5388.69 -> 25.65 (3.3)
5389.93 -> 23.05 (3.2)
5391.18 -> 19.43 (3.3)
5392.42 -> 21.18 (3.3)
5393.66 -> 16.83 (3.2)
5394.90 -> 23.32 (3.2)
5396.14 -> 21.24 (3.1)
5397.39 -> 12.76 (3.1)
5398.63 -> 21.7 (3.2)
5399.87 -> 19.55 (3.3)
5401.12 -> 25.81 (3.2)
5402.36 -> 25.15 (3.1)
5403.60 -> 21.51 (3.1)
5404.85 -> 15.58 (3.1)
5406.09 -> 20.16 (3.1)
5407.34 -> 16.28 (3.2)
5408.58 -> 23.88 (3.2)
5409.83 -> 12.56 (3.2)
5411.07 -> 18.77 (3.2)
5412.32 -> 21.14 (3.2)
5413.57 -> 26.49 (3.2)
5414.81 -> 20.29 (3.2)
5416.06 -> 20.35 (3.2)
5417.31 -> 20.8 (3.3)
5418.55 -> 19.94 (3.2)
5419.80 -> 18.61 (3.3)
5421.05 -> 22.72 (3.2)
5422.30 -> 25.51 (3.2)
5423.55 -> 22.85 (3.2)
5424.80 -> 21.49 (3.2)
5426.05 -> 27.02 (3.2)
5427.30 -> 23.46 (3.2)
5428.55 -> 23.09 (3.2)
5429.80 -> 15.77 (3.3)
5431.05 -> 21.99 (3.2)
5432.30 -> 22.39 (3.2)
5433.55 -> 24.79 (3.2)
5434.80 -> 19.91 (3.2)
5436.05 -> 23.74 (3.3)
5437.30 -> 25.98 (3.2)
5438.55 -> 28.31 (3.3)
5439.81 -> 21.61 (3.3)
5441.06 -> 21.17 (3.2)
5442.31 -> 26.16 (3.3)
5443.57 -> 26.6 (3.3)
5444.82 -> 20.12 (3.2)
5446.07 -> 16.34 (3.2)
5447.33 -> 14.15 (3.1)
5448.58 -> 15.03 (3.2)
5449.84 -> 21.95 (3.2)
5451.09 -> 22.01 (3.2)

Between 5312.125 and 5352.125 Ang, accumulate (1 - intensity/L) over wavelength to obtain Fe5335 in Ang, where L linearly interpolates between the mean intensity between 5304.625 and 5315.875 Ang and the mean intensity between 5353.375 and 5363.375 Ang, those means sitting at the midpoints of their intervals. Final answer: 4.52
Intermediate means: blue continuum 20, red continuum 23.8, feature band 19.3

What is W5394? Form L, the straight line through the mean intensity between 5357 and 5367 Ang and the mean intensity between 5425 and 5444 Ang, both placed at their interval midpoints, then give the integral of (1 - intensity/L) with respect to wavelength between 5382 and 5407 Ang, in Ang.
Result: 2.3 Ang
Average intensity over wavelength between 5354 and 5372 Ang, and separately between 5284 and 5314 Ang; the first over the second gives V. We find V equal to 1.12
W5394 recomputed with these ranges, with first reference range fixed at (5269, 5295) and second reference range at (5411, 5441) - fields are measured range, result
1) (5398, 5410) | 0.71 Ang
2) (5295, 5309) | -0.31 Ang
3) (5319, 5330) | 0.78 Ang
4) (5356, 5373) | -1.11 Ang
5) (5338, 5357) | 0.66 Ang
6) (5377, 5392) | -0.92 Ang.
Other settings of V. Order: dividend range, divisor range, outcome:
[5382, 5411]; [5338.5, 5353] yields 1.09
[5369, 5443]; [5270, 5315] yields 1.13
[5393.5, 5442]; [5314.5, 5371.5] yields 1.07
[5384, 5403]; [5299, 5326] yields 1.09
